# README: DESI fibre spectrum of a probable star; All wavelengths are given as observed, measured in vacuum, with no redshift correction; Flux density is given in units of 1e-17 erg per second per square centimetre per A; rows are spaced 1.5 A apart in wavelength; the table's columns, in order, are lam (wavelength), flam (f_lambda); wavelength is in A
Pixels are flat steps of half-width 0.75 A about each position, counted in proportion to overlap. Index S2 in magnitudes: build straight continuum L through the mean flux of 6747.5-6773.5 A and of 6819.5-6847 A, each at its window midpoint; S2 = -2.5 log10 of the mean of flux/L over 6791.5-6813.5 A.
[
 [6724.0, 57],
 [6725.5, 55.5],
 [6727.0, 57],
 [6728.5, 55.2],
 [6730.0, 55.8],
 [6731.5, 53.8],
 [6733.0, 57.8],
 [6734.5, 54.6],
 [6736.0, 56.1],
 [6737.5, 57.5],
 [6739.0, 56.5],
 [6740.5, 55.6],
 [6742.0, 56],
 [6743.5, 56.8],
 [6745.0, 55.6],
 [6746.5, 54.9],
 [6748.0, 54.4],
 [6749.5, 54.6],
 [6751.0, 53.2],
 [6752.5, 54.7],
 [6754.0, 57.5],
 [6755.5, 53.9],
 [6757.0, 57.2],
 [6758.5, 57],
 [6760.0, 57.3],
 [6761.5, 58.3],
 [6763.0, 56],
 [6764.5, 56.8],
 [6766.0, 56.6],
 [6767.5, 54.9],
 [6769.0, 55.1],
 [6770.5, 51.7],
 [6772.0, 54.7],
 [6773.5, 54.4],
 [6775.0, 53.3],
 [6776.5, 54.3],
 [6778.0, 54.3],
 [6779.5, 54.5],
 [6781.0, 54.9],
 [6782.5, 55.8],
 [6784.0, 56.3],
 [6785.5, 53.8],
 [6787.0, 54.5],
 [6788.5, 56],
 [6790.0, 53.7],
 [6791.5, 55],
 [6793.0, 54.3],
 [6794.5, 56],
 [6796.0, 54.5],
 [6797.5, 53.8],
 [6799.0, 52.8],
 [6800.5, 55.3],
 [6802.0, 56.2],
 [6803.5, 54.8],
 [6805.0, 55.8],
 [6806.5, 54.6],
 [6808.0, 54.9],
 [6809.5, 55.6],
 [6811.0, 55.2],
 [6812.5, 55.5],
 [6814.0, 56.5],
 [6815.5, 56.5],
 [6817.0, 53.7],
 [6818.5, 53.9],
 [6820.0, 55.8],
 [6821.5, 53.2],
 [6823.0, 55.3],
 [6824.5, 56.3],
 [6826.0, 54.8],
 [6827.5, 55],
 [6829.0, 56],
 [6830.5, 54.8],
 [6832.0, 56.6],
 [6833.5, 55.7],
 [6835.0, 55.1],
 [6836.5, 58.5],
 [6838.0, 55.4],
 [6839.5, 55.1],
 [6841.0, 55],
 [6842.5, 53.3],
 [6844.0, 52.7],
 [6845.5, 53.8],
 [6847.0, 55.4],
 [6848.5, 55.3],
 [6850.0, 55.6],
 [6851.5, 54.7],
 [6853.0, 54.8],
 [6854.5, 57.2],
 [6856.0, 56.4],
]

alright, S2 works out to 0.01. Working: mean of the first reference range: 55.5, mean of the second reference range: 55.1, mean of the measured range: 55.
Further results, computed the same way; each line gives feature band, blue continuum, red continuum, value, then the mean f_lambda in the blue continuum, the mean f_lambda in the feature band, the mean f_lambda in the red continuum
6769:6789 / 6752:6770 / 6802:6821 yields 0.03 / 56.2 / 54.5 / 55.2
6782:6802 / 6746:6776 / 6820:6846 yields 0.01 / 55.3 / 54.8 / 55.1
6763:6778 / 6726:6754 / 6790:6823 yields 0.01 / 55.6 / 54.7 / 54.9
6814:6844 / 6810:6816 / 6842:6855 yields 0.00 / 55.9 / 55.2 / 54.7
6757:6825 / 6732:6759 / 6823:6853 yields 0.01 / 55.7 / 55.1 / 55.2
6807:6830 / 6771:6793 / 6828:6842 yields 0.00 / 54.6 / 55.2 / 55.7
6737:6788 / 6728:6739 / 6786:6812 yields 0.00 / 55.9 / 55.4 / 54.9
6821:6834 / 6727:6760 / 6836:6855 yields 0.00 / 55.7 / 55.3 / 55.1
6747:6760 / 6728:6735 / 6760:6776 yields 0.00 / 55.5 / 55.4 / 55.3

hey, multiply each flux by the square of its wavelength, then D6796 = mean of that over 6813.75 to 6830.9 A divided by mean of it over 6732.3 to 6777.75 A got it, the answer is 1.01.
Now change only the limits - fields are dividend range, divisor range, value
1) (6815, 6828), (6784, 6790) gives 1.01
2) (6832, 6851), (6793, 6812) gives 1.01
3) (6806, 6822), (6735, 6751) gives 1.01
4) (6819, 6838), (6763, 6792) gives 1.03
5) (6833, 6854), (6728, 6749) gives 1.02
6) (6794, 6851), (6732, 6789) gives 1.01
